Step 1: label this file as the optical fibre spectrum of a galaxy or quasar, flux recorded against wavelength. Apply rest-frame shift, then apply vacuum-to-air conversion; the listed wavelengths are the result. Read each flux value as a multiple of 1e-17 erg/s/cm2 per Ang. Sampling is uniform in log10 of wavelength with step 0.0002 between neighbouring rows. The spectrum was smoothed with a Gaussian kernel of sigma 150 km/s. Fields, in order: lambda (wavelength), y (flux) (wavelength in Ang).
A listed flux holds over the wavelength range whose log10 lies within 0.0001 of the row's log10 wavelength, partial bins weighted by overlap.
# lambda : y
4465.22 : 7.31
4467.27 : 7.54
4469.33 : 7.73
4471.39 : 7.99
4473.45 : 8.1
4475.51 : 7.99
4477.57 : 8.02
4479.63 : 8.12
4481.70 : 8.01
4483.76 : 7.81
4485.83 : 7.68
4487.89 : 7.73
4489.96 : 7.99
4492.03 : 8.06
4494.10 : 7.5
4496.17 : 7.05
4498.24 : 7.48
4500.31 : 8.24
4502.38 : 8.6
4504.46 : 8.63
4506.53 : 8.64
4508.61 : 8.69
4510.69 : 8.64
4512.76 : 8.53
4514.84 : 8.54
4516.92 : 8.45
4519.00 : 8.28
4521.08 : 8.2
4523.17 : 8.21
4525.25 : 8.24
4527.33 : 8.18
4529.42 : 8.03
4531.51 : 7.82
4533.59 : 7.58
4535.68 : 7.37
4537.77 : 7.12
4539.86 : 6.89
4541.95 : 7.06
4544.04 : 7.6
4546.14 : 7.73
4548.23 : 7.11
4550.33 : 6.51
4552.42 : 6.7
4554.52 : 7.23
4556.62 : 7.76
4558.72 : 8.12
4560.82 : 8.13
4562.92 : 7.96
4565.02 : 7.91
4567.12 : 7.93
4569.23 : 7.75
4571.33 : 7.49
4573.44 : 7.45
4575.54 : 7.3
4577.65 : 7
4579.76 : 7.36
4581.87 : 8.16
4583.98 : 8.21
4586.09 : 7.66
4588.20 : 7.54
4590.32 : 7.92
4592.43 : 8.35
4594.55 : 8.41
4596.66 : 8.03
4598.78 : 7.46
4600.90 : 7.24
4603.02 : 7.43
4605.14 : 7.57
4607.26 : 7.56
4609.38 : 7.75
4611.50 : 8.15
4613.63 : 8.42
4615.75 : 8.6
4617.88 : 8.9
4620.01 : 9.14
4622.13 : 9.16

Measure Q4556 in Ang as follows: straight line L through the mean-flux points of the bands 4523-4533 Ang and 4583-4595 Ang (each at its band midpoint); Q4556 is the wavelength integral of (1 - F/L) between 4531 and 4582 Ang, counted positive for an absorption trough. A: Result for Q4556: 3.6 Ang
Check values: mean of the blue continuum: 8.07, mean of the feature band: 7.47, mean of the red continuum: 7.99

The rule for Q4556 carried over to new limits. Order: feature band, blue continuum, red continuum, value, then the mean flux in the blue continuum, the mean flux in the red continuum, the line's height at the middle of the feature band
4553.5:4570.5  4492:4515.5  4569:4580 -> -0.74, 8.22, 7.37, 7.52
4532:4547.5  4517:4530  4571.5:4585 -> 1.30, 8.21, 7.57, 8.02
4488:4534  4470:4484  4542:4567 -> -2.18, 8.01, 7.52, 7.8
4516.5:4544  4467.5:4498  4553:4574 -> 0.01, 7.82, 7.75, 7.78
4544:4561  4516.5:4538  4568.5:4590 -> 0.88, 7.97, 7.6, 7.79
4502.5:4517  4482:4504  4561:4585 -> -1.46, 7.84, 7.7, 7.81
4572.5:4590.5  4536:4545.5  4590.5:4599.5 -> 0.57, 7.2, 8.07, 7.86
